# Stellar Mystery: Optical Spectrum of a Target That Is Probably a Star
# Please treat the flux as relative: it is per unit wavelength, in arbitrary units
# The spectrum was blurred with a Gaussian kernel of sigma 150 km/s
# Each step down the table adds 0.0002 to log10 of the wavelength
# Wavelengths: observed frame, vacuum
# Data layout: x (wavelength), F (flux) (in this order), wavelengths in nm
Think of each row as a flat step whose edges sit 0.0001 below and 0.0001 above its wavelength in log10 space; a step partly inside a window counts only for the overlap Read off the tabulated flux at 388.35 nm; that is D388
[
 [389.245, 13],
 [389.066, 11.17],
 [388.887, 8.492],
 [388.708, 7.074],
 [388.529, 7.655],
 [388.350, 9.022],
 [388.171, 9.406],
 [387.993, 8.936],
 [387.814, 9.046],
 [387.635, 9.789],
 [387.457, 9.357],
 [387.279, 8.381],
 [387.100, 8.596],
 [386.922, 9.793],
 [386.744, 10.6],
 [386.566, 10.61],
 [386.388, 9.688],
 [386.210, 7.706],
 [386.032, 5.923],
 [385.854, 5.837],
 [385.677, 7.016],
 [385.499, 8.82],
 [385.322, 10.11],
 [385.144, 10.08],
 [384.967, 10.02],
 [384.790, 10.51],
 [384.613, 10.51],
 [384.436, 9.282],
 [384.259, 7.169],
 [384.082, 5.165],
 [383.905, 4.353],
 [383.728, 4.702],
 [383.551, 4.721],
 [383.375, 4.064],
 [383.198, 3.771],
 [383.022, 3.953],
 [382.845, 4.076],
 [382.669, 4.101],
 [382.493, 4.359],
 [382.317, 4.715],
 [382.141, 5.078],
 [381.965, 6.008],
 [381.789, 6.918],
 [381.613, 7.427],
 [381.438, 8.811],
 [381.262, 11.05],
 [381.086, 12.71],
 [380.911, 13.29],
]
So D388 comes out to 9.022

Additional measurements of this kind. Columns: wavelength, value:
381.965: 6.008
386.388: 9.688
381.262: 11.05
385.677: 7.016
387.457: 9.357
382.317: 4.715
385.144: 10.08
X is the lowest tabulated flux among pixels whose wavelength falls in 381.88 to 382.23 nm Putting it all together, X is 5.078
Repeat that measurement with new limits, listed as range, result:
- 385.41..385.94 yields 5.837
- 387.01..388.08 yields 8.381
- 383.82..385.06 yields 4.353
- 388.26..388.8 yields 7.074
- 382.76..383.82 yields 3.771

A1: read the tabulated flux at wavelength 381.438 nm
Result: 8.811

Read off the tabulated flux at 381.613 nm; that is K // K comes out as 7.427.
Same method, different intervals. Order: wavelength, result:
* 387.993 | 8.936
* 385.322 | 10.11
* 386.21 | 7.706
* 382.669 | 4.101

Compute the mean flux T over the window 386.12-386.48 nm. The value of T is 8.7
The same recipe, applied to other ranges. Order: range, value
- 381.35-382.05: 7.3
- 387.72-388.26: 9.13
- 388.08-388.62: 8.7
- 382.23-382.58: 4.54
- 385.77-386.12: 5.88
